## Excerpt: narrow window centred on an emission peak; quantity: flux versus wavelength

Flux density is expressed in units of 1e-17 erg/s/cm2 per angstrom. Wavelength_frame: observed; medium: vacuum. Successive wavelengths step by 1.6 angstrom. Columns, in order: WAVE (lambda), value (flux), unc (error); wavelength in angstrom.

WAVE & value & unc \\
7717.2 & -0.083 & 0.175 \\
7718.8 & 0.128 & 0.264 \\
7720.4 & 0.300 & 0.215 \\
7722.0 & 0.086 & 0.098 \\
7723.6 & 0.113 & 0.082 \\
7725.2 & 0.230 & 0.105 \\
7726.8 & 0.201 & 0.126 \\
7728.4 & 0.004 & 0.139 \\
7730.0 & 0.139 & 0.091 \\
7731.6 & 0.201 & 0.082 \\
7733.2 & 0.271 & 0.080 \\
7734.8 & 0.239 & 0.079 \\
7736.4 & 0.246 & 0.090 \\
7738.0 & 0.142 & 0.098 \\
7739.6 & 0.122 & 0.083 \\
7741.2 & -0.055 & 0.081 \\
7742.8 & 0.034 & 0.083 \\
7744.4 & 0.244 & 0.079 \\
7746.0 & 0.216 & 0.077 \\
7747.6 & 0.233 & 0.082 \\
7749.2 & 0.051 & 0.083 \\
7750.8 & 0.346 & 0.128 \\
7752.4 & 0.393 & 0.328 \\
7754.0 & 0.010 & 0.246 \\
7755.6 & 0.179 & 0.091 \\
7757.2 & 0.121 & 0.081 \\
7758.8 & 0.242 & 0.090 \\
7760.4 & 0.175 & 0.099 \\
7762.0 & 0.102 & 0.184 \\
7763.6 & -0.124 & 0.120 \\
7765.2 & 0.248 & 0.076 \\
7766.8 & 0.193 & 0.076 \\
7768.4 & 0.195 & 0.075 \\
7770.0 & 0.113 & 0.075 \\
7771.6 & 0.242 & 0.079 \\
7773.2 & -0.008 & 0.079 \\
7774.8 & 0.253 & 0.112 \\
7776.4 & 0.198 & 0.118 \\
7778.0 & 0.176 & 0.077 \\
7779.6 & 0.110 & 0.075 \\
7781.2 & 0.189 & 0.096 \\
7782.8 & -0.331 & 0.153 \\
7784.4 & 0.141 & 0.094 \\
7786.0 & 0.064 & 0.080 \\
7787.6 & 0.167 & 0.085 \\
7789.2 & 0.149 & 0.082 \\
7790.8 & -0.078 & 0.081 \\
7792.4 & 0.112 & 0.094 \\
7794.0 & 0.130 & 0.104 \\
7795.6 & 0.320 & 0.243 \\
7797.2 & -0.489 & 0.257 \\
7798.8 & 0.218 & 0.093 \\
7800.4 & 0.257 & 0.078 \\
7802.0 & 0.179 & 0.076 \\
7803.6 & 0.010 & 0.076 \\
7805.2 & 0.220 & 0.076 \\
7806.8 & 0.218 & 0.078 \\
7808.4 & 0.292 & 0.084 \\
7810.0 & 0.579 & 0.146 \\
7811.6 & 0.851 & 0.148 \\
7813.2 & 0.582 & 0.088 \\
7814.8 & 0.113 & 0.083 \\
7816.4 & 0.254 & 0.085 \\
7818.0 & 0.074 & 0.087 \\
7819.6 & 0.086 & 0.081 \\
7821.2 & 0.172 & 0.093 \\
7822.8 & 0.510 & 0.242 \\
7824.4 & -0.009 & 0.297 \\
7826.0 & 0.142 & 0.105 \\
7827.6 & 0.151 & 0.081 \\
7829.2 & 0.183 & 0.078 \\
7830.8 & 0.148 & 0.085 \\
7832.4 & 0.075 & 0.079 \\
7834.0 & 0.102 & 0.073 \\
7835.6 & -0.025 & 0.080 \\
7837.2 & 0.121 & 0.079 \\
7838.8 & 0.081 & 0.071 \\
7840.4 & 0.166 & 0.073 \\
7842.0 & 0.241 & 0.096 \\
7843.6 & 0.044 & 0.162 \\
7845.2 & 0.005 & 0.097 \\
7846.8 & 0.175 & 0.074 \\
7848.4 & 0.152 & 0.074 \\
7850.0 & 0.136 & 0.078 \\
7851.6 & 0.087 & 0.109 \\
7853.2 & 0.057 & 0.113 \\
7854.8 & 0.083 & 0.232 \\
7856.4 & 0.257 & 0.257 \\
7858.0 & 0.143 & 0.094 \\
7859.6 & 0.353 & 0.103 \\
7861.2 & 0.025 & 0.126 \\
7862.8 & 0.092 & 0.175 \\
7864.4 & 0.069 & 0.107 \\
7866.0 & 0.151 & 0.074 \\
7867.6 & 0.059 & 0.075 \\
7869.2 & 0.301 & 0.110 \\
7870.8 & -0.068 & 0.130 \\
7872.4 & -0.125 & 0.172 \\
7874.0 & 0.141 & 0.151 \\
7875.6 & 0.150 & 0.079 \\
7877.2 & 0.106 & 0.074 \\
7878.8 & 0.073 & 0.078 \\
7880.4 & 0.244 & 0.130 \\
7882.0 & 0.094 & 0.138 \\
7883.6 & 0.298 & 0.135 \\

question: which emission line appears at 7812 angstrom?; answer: H-gamma 4340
